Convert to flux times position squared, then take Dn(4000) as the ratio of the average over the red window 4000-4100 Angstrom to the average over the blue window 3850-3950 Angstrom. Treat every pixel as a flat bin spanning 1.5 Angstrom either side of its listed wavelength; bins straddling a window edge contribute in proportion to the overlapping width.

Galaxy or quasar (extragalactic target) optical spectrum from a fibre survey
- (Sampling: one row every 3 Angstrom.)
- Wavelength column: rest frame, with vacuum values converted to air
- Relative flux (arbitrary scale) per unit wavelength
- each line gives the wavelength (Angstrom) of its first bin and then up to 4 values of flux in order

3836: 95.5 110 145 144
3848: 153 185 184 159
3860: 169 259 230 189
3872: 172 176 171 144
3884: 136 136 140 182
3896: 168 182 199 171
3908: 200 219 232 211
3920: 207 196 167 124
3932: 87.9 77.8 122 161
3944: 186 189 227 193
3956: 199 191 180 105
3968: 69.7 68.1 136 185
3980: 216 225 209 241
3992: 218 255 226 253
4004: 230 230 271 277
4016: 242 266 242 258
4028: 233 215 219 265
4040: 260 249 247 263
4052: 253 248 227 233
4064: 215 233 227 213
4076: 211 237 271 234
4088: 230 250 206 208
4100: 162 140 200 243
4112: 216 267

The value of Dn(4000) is 1.5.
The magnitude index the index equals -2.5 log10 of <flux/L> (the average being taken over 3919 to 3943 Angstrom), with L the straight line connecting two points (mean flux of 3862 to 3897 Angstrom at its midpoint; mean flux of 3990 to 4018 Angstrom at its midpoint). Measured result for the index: 0.38 mag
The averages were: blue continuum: 174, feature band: 142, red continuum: 245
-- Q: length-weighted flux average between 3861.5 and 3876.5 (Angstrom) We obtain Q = 205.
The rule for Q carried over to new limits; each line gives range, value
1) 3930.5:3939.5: 95.9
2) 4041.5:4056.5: 252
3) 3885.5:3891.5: 138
